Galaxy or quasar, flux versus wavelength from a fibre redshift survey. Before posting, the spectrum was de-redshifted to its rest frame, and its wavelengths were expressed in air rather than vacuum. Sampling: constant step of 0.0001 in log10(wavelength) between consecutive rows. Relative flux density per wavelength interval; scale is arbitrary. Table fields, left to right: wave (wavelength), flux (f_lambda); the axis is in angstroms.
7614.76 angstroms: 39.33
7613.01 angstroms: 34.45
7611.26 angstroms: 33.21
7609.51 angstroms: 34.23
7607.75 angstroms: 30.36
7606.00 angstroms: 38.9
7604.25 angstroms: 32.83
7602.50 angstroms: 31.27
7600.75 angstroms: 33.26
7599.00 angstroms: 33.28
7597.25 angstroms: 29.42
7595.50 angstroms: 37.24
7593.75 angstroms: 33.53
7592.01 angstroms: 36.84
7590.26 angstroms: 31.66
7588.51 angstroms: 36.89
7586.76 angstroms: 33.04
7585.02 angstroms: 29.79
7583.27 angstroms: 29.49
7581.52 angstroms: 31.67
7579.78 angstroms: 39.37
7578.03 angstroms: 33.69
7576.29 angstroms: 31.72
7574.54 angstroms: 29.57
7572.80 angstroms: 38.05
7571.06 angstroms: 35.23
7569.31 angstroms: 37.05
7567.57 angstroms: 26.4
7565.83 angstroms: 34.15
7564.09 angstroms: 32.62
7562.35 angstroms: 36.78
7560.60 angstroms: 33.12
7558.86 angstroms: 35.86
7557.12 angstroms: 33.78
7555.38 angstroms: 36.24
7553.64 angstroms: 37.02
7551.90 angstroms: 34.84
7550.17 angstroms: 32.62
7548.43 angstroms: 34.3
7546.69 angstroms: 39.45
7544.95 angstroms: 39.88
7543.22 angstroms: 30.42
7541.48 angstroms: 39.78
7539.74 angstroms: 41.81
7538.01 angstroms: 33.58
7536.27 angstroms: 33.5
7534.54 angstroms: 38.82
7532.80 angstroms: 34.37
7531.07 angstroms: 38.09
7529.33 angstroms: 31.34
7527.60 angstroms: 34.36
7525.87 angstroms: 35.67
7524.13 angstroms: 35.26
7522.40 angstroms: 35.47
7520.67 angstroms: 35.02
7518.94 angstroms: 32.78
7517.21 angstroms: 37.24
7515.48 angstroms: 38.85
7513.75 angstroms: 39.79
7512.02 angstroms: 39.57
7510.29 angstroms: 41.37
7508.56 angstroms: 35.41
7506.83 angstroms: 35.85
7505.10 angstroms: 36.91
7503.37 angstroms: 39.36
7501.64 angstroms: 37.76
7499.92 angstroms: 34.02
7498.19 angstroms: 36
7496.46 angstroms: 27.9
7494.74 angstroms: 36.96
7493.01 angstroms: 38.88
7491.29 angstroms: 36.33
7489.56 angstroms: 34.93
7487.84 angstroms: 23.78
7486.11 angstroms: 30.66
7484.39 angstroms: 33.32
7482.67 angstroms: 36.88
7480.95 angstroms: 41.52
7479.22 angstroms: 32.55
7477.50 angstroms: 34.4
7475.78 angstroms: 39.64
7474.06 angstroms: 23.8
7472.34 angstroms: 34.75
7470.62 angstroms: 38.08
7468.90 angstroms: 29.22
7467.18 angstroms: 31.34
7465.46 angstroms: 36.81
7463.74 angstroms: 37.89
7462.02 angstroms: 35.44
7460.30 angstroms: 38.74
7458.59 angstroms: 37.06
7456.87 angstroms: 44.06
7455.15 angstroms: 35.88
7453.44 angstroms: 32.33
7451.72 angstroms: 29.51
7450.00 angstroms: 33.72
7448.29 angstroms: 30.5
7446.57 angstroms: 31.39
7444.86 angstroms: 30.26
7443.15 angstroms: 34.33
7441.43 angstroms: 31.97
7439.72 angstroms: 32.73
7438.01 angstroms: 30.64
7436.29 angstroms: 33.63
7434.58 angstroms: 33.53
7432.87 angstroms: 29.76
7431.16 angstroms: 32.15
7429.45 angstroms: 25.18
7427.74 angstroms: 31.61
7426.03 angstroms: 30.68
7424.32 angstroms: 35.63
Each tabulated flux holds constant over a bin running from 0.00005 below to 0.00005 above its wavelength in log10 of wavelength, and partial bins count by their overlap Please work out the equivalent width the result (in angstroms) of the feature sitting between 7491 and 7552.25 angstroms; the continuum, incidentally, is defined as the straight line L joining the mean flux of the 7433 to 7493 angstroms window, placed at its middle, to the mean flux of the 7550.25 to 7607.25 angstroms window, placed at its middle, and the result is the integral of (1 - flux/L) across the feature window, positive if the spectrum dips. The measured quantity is -4.2 angstroms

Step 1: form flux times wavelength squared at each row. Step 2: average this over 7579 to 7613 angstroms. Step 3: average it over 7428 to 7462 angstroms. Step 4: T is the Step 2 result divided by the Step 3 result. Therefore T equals 1.05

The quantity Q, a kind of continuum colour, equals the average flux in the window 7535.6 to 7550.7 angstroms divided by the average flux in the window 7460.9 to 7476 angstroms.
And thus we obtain 1.07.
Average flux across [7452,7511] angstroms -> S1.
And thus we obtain 35.2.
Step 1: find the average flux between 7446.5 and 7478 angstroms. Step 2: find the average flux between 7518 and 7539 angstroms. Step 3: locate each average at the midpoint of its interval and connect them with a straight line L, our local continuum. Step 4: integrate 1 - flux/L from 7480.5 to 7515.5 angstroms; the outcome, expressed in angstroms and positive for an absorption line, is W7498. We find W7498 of -1.1 angstroms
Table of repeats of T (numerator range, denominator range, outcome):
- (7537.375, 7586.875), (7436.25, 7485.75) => 1.04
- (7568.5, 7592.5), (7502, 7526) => 0.93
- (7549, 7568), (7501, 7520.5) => 0.92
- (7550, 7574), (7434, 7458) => 1.07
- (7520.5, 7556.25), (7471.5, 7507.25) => 1.05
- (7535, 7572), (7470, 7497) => 1.05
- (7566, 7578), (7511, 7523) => 0.91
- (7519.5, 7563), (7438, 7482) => 1.06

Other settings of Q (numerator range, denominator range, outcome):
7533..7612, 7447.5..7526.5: 0.97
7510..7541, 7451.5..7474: 1.03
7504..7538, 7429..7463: 1.09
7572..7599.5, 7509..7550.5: 0.92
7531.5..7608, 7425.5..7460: 1.05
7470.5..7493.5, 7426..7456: 1.07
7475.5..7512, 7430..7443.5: 1.11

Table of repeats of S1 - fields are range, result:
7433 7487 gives 34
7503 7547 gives 36.6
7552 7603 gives 33.8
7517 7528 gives 35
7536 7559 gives 36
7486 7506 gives 34.6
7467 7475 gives 31.5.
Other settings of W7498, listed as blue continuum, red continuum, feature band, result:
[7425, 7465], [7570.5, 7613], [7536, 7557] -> -1.7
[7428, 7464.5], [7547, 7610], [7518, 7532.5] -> -0.5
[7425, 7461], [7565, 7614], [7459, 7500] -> -1.7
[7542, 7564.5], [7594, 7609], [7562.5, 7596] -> 0.6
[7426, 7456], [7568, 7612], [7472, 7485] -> -1.0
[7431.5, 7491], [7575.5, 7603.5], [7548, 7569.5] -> -0.5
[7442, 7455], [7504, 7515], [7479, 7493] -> 0.6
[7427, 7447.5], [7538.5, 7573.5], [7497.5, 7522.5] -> -2.4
